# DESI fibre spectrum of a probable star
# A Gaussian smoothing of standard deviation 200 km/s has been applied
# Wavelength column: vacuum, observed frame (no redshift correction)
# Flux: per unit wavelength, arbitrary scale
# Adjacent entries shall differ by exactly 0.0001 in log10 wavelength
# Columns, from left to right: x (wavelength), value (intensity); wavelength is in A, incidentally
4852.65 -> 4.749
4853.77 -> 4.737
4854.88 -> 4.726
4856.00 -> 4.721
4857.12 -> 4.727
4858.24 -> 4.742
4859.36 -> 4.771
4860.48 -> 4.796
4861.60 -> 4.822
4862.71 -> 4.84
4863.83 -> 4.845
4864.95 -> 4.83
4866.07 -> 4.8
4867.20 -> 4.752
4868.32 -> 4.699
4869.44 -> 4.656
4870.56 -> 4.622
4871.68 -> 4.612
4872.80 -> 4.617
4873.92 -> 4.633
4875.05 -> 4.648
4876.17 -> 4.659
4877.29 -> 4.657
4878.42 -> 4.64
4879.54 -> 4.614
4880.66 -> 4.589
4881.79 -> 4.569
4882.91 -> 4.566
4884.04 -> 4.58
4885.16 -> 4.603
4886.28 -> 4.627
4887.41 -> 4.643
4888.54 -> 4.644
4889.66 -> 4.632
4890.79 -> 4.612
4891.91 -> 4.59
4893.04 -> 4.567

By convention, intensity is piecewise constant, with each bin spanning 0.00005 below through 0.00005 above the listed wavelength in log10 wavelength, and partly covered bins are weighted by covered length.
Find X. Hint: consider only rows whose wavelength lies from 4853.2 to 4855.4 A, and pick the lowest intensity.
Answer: 4.726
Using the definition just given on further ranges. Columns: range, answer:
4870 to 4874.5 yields 4.612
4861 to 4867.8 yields 4.752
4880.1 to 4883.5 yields 4.566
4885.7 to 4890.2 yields 4.627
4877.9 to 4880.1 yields 4.614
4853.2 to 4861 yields 4.721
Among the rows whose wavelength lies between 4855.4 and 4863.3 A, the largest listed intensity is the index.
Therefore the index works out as 4.84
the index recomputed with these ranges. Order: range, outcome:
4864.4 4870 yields 4.83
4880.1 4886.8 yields 4.627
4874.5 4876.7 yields 4.659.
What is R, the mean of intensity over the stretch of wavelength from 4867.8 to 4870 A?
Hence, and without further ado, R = 4.68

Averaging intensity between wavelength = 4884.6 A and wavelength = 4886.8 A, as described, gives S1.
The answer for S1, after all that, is 4.63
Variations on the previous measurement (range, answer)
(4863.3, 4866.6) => 4.83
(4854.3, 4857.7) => 4.73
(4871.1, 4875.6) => 4.63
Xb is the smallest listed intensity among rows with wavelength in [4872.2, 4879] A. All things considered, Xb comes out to 4.617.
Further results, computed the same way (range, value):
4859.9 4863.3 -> 4.796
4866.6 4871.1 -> 4.622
